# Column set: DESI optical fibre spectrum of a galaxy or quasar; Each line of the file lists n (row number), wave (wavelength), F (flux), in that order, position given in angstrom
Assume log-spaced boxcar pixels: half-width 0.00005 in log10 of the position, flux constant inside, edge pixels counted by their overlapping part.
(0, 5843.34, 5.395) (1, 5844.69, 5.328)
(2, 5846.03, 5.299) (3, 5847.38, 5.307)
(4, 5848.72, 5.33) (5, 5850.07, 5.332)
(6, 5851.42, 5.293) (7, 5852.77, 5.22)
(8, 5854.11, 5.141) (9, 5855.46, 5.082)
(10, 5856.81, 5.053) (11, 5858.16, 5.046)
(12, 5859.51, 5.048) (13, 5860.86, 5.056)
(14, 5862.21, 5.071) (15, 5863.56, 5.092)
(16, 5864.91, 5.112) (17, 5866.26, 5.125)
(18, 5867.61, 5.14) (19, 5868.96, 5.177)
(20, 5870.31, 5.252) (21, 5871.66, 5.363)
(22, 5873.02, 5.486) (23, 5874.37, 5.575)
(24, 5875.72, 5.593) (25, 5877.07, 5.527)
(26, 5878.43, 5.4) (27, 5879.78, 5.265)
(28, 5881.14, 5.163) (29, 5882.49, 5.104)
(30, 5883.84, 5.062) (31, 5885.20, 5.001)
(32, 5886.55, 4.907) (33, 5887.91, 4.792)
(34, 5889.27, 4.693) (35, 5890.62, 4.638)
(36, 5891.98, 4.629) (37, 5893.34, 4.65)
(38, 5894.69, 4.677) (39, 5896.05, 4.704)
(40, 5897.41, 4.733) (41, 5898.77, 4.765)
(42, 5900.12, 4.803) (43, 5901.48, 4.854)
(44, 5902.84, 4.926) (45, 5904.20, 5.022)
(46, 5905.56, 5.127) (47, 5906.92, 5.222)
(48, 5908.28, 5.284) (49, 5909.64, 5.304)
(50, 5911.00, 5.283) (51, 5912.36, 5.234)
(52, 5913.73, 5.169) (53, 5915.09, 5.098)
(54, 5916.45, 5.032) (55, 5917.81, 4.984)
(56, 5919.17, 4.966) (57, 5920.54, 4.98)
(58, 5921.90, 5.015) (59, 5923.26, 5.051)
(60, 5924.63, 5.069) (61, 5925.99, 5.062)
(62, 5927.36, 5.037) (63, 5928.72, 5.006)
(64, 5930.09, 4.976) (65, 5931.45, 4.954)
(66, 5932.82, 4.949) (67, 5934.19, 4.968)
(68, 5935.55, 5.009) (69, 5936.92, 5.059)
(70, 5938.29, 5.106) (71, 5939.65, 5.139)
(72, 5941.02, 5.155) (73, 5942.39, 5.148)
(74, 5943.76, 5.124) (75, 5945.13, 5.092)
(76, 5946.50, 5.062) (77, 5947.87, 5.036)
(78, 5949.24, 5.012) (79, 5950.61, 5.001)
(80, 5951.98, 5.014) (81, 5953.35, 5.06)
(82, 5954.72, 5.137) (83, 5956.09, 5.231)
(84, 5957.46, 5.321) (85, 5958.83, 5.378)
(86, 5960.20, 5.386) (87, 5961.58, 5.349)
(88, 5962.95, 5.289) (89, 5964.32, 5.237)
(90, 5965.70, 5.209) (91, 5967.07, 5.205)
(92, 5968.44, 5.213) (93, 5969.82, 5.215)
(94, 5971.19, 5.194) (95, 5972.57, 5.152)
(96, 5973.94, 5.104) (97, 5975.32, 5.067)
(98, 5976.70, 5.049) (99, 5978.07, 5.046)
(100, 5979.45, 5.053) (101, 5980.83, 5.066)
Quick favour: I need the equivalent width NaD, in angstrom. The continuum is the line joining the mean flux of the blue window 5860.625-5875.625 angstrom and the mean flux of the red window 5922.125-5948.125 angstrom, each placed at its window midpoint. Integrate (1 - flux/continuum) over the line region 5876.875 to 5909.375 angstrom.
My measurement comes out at 1.4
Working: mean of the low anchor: 5.24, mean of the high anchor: 5.05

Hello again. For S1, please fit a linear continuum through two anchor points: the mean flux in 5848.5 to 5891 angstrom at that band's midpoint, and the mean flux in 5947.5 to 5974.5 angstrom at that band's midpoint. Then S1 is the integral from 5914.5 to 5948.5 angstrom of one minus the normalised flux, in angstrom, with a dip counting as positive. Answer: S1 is 0.9 angstrom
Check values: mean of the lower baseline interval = 5.16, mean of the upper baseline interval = 5.19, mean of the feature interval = 5.04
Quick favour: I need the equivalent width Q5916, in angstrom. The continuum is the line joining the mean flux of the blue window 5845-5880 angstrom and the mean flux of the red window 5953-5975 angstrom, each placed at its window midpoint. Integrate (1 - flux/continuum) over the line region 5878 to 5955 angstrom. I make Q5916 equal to 3.34 angstrom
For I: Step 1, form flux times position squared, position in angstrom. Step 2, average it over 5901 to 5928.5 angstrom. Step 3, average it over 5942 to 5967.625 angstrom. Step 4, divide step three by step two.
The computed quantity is 1.03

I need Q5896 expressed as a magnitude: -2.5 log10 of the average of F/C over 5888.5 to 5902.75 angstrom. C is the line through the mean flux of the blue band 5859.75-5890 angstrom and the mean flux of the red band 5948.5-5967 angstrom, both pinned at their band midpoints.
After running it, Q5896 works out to 0.10 mag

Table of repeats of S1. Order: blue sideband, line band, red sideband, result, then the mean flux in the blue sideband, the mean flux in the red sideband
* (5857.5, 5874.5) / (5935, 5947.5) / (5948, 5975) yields 0.2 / 5.18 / 5.19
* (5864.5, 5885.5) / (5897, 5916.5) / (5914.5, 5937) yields 0.2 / 5.28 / 5.01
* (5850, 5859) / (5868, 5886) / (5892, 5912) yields -0.9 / 5.15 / 4.95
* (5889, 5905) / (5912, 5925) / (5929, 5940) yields -0.4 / 4.76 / 5.02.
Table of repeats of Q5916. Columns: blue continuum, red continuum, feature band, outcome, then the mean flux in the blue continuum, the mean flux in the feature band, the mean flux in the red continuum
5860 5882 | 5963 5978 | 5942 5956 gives 0.3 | 5.27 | 5.07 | 5.17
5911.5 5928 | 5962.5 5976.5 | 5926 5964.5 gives 0.1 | 5.06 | 5.11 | 5.18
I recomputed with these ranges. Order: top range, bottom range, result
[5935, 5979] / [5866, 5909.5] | 1.04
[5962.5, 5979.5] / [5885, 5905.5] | 1.10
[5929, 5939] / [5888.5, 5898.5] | 1.08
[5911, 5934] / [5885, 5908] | 1.05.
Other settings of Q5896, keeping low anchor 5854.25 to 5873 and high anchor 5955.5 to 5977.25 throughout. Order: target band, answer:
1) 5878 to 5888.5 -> 0.01 mag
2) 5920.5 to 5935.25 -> 0.04 mag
